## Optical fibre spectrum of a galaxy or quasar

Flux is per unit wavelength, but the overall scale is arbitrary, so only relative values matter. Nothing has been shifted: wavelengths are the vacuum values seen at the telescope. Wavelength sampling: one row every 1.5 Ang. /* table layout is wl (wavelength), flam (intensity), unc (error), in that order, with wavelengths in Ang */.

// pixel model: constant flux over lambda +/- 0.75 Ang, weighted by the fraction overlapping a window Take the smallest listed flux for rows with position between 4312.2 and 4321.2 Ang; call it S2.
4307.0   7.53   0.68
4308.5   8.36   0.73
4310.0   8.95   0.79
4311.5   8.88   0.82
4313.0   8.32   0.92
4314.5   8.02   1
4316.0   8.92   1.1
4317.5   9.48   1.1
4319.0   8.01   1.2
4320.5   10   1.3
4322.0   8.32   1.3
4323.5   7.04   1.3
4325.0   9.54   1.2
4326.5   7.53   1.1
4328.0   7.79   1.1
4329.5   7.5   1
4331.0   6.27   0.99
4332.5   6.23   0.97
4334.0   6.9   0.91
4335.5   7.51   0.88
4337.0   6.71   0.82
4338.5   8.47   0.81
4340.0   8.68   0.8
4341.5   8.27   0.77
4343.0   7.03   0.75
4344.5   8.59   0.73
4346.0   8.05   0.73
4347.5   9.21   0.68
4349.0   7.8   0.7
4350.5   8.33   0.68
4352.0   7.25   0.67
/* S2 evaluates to 8.01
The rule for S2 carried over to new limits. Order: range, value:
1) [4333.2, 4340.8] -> 6.71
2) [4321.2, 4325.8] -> 7.04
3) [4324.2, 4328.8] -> 7.53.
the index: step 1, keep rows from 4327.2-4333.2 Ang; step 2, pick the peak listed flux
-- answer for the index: 7.79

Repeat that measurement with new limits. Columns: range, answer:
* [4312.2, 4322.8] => 10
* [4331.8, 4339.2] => 8.47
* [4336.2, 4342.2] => 8.68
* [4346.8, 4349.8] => 9.21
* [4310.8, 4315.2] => 8.88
